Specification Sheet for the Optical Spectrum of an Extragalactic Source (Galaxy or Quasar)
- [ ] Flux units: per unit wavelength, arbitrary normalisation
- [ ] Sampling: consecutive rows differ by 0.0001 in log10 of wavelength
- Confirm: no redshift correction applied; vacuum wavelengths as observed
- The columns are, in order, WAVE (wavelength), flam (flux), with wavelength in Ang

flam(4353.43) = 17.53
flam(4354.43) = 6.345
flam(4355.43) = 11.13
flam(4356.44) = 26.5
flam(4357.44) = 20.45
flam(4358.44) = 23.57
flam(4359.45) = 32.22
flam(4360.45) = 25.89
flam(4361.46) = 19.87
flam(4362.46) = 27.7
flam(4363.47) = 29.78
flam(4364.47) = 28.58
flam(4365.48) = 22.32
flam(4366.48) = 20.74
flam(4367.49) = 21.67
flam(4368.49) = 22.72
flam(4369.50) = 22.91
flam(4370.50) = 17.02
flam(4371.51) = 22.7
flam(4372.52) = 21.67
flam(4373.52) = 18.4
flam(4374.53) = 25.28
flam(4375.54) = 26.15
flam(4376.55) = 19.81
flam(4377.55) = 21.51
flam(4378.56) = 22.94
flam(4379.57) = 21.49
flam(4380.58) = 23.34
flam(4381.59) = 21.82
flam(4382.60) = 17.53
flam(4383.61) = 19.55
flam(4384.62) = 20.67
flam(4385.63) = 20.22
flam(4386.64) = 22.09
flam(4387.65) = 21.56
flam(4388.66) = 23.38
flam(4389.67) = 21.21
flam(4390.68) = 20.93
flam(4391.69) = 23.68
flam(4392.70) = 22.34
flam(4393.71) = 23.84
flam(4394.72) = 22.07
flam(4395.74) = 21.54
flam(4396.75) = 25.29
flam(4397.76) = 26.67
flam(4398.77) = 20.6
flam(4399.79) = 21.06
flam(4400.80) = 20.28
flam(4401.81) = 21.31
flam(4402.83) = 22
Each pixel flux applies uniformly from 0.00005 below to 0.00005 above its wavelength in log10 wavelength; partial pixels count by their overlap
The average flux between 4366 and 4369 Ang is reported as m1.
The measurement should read 21.7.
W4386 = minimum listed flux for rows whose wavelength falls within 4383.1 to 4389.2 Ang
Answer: 19.55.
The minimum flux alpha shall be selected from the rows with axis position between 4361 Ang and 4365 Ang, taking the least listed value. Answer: 19.87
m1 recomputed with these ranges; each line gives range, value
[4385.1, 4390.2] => 21.7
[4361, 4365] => 26.5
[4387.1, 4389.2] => 22.5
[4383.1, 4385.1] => 20.1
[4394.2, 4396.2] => 21.8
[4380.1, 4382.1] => 22.5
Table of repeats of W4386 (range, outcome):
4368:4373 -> 17.02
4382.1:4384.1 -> 17.53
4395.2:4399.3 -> 20.6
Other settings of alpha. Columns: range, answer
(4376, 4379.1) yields 19.81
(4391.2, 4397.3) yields 21.54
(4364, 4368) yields 20.74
